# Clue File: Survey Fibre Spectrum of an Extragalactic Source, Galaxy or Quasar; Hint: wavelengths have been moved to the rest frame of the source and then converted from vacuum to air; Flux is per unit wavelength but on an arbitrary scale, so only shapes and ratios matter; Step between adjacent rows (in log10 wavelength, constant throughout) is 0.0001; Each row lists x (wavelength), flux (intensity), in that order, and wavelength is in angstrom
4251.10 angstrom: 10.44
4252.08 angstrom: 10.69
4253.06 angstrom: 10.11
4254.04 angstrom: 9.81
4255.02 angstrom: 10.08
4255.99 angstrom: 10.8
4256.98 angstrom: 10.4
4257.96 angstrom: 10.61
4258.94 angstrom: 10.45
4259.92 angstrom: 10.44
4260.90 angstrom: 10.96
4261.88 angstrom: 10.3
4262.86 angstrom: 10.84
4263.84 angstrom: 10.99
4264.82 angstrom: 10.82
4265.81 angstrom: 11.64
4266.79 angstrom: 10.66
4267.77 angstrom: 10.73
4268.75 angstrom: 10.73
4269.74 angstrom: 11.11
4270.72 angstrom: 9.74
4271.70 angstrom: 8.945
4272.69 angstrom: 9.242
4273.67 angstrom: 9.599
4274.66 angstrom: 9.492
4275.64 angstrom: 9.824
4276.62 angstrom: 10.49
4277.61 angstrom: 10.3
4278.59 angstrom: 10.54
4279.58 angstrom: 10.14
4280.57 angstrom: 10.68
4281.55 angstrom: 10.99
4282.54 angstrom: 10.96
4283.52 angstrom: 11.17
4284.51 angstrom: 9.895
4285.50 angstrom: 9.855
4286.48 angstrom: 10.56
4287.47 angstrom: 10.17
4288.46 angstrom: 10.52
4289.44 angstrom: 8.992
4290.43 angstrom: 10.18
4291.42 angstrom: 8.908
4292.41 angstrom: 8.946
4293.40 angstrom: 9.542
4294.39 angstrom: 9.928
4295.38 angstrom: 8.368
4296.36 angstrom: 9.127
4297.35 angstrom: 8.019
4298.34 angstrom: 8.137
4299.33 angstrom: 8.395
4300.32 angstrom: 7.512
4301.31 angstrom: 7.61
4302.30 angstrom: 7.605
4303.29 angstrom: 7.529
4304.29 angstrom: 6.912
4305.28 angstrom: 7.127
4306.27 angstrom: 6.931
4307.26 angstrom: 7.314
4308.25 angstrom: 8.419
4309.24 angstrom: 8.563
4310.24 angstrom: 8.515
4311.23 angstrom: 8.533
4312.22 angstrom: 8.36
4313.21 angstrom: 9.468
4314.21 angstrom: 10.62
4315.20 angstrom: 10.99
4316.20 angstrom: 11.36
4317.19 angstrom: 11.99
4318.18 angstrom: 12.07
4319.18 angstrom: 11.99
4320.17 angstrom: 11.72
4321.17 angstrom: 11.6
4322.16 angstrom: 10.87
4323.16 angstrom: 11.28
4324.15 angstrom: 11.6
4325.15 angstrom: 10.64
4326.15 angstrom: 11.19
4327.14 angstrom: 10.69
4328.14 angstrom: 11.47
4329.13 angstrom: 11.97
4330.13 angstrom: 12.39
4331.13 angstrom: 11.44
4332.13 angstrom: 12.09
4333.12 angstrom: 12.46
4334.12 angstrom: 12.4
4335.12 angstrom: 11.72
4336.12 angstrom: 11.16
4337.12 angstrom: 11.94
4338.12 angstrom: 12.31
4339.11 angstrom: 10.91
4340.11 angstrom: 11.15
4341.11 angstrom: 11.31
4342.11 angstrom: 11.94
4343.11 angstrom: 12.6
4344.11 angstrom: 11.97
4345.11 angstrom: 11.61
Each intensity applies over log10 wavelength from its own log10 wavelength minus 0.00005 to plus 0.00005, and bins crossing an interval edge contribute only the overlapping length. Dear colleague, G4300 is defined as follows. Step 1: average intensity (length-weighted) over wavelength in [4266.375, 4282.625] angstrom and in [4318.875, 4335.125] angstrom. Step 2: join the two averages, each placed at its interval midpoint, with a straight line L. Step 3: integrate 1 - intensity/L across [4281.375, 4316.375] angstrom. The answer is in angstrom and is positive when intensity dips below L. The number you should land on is 5.91 angstrom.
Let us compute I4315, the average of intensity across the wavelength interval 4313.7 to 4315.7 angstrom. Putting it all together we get 10.8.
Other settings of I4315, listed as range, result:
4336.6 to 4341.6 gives 11.5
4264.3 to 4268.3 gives 11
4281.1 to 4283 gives 11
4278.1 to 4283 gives 10.6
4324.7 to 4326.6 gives 10.9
